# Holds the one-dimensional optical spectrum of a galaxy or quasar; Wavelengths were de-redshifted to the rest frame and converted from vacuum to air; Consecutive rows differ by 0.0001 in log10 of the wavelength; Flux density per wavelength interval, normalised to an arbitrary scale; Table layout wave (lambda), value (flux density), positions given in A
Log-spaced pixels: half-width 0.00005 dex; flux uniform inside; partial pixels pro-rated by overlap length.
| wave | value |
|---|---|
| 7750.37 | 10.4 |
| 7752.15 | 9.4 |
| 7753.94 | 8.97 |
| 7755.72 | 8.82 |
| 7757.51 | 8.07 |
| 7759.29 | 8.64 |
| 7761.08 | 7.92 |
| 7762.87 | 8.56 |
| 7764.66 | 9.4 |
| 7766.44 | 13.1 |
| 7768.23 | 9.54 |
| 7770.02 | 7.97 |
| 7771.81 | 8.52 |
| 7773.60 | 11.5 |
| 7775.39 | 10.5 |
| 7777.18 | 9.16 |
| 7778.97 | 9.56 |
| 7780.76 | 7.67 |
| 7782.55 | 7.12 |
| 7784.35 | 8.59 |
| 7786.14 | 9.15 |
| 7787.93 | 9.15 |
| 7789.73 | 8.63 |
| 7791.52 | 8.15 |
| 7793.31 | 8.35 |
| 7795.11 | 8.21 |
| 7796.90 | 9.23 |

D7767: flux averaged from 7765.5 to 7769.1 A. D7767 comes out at 11.3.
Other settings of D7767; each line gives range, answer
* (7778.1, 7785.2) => 8.22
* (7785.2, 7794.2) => 8.69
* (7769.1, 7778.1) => 9.53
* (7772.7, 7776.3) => 11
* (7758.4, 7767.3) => 9.51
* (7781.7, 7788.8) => 8.51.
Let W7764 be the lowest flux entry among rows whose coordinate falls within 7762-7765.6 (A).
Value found 8.56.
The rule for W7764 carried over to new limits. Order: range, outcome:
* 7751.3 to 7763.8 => 7.92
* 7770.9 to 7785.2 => 7.12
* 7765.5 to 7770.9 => 7.97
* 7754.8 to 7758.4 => 8.07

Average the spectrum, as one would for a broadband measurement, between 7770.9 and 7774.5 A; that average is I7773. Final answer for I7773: 10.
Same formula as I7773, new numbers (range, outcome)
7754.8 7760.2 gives 8.52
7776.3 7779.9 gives 9.35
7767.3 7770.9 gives 8.79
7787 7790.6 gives 8.89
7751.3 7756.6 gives 9.06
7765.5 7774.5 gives 10.1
